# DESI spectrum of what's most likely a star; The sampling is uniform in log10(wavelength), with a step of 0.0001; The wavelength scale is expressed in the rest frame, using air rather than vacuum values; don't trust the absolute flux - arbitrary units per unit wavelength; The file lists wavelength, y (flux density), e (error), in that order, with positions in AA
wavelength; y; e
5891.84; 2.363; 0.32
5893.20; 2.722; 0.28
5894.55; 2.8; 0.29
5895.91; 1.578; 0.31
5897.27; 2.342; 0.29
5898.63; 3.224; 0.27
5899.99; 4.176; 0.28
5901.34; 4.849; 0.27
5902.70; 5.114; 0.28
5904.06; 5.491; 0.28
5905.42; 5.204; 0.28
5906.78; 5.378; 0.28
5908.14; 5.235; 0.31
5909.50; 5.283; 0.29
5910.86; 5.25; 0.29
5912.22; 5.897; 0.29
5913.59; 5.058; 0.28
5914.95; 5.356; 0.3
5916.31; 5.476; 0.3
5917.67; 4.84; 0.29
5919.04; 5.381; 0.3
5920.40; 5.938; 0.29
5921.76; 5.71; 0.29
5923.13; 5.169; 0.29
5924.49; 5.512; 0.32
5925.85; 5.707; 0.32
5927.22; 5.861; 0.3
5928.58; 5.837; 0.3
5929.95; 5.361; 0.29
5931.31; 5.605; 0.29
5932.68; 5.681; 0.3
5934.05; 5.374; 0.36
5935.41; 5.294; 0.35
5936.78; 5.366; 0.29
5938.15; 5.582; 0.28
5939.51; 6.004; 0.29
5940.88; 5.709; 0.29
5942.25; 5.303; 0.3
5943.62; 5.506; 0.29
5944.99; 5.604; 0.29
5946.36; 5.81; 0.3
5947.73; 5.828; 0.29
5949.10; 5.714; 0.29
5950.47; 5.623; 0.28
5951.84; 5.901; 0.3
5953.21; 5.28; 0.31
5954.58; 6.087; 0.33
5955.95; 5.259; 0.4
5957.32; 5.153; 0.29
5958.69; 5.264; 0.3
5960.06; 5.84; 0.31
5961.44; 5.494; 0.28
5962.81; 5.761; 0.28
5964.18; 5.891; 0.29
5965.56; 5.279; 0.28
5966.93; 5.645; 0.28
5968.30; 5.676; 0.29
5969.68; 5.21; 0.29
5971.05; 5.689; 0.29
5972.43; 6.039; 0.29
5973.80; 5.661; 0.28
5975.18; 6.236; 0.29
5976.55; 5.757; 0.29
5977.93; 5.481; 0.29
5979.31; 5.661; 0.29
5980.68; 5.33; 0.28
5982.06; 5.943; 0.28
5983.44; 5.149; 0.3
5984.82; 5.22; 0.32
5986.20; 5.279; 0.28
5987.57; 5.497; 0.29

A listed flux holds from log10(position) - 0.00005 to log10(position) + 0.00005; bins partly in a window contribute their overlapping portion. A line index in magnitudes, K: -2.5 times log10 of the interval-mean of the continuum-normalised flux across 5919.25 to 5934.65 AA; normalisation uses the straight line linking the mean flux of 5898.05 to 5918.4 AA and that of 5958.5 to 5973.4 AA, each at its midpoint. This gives -0.072 mag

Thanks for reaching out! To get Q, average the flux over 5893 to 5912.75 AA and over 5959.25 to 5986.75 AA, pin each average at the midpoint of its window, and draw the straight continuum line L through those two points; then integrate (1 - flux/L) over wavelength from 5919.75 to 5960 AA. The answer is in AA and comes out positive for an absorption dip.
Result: -4.8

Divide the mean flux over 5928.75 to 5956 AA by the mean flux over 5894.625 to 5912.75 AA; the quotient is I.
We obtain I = 1.25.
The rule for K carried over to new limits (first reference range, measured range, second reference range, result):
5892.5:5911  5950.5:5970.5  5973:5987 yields -0.07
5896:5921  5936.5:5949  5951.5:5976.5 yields -0.06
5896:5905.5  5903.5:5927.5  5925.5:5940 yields -0.14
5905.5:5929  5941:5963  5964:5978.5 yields 0.00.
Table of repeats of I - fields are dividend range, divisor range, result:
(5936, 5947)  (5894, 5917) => 1.22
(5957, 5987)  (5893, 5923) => 1.19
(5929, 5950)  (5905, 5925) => 1.04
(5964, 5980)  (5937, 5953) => 1.00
